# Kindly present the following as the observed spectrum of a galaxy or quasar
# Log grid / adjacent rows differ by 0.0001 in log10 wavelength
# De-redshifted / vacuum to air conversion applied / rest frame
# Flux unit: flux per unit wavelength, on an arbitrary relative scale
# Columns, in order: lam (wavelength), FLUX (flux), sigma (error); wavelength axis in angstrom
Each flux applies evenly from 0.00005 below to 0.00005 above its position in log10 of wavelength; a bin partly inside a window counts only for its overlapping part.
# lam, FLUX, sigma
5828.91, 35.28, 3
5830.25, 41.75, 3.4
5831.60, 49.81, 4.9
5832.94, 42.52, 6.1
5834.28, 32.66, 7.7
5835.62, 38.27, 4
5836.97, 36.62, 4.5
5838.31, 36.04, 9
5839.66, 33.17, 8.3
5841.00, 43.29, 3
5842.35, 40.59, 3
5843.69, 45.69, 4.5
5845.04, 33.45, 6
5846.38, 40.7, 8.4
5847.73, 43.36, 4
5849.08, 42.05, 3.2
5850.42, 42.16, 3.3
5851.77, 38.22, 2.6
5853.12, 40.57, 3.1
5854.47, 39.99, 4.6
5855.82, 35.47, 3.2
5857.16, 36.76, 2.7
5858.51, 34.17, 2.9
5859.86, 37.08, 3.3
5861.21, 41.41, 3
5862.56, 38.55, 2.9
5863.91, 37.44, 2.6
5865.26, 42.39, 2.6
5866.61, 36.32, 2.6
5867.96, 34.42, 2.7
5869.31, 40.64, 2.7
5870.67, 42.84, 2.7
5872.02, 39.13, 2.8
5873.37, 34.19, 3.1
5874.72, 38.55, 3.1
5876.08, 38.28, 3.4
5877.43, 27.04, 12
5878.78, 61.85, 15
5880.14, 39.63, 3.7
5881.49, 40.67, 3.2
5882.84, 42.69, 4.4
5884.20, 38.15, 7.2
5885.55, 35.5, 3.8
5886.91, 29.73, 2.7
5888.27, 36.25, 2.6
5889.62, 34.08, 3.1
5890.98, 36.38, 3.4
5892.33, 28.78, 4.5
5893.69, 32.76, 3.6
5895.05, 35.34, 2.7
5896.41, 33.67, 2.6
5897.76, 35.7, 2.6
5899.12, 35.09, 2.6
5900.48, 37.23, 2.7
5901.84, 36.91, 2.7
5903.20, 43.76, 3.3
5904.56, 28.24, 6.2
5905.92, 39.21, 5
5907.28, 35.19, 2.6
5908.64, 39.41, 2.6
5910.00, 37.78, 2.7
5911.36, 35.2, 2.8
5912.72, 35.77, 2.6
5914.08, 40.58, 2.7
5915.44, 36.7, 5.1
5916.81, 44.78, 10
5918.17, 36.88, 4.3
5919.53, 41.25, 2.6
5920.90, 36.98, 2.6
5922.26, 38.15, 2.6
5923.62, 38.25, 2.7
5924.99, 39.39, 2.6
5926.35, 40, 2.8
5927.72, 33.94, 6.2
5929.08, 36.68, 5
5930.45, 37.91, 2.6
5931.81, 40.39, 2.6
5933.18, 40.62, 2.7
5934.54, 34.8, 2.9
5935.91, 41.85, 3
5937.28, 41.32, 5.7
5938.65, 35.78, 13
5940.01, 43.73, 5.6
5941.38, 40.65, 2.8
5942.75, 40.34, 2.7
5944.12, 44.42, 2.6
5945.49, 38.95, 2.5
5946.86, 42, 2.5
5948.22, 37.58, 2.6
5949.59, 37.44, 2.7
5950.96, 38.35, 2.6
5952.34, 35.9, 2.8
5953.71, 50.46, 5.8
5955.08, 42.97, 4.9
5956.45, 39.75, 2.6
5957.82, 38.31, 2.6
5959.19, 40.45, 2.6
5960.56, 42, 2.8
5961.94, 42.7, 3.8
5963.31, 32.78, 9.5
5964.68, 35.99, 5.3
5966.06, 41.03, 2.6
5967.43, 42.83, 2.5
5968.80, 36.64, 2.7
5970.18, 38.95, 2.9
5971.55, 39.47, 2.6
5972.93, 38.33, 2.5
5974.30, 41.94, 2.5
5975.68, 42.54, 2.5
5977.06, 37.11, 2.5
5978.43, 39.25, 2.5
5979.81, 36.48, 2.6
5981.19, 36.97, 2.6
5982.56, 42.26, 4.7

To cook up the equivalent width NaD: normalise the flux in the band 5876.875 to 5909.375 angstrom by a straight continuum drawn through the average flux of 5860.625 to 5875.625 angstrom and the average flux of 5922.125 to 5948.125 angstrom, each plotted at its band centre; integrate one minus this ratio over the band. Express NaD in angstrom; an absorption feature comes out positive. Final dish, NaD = 1.8 angstrom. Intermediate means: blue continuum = 38.7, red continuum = 39.4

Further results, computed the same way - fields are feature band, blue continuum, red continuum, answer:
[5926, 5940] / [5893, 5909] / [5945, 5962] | 0.1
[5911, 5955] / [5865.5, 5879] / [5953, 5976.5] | 0.5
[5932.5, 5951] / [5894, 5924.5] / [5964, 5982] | -0.8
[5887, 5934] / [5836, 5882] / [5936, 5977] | 3.2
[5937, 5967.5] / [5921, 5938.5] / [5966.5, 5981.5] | -1.0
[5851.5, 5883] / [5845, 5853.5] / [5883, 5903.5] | -0.6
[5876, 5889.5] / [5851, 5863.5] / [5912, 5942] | -0.2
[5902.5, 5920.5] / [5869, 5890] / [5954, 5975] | 0.5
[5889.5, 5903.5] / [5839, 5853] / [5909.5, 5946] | 1.5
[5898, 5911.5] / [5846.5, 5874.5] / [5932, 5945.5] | 1.0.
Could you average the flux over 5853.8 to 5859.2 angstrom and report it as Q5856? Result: 36.6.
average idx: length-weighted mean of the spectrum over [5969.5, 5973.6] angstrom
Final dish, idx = 38.9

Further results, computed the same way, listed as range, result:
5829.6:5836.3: 41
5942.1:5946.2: 41.2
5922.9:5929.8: 37.6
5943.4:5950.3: 40.1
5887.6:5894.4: 33.7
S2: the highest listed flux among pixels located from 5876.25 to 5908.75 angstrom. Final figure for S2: 61.85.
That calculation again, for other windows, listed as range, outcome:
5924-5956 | 50.46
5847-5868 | 43.36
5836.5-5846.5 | 45.69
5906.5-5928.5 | 44.78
